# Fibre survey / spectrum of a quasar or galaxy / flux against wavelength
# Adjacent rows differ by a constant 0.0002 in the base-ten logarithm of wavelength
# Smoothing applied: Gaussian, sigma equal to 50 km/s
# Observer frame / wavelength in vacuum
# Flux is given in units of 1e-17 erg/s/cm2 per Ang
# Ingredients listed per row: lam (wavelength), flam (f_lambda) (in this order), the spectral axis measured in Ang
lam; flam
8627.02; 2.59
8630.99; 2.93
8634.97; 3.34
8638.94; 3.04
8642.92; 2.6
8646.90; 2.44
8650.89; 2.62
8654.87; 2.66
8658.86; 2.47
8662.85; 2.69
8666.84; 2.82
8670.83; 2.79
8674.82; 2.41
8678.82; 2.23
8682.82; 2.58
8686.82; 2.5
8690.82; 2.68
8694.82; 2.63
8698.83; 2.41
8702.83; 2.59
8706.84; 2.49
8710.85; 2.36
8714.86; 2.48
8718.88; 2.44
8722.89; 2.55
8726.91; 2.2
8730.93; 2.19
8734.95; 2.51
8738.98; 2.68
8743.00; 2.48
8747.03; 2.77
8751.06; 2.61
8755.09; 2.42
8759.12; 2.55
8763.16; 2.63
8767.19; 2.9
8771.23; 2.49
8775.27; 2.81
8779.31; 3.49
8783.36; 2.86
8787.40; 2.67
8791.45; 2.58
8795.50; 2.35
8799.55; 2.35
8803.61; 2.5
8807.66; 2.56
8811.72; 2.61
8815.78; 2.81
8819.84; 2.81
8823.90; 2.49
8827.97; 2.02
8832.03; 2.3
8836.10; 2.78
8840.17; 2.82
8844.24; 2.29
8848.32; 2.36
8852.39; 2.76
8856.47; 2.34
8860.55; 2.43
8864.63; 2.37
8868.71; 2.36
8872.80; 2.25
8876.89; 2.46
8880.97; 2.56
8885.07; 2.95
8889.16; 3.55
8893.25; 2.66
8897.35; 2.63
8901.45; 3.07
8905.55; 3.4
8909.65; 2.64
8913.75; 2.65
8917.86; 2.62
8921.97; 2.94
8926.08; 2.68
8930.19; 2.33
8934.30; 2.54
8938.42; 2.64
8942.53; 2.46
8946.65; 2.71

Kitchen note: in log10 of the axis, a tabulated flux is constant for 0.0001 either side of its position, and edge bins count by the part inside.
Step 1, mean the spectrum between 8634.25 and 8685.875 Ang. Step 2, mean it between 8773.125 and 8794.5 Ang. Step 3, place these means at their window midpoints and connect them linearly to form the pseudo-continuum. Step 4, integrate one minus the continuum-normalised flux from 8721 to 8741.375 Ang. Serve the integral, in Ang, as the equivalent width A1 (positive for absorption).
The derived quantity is 2.5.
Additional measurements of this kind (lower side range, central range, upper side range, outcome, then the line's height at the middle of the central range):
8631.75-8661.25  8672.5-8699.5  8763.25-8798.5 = 2.4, 2.75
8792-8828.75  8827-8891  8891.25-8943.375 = 1.7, 2.61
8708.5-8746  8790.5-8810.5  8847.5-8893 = 0.4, 2.52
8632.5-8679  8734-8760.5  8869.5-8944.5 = 1.2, 2.7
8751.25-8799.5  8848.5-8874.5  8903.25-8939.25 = 2.8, 2.71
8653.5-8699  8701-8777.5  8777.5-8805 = 2.9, 2.64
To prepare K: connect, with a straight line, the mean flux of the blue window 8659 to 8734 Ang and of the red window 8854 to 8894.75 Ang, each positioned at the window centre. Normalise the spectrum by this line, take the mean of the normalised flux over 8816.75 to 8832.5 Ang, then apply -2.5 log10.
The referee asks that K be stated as 0.054 mag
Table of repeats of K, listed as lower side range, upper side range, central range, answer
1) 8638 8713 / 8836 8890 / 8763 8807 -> -0.05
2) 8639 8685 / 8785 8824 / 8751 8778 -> -0.03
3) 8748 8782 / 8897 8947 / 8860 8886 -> 0.11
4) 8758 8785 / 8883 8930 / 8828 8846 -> 0.14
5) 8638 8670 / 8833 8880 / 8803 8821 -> -0.06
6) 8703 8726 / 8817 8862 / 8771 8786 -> -0.19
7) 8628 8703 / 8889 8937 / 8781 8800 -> 0.05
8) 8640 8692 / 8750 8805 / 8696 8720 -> 0.06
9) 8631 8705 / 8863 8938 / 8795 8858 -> 0.07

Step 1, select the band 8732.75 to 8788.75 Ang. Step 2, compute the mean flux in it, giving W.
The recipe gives 2.7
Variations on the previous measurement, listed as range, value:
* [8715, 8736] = 2.38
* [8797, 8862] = 2.51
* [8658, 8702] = 2.57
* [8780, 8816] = 2.61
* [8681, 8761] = 2.51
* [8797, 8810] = 2.47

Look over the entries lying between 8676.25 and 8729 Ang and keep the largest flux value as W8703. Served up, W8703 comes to 2.68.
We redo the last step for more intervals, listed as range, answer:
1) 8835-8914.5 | 3.55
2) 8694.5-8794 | 3.49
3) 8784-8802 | 2.67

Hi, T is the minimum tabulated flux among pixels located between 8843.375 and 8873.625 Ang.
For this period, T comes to 2.25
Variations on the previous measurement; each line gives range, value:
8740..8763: 2.42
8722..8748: 2.19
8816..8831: 2.02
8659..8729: 2.2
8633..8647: 2.44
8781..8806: 2.35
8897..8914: 2.63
